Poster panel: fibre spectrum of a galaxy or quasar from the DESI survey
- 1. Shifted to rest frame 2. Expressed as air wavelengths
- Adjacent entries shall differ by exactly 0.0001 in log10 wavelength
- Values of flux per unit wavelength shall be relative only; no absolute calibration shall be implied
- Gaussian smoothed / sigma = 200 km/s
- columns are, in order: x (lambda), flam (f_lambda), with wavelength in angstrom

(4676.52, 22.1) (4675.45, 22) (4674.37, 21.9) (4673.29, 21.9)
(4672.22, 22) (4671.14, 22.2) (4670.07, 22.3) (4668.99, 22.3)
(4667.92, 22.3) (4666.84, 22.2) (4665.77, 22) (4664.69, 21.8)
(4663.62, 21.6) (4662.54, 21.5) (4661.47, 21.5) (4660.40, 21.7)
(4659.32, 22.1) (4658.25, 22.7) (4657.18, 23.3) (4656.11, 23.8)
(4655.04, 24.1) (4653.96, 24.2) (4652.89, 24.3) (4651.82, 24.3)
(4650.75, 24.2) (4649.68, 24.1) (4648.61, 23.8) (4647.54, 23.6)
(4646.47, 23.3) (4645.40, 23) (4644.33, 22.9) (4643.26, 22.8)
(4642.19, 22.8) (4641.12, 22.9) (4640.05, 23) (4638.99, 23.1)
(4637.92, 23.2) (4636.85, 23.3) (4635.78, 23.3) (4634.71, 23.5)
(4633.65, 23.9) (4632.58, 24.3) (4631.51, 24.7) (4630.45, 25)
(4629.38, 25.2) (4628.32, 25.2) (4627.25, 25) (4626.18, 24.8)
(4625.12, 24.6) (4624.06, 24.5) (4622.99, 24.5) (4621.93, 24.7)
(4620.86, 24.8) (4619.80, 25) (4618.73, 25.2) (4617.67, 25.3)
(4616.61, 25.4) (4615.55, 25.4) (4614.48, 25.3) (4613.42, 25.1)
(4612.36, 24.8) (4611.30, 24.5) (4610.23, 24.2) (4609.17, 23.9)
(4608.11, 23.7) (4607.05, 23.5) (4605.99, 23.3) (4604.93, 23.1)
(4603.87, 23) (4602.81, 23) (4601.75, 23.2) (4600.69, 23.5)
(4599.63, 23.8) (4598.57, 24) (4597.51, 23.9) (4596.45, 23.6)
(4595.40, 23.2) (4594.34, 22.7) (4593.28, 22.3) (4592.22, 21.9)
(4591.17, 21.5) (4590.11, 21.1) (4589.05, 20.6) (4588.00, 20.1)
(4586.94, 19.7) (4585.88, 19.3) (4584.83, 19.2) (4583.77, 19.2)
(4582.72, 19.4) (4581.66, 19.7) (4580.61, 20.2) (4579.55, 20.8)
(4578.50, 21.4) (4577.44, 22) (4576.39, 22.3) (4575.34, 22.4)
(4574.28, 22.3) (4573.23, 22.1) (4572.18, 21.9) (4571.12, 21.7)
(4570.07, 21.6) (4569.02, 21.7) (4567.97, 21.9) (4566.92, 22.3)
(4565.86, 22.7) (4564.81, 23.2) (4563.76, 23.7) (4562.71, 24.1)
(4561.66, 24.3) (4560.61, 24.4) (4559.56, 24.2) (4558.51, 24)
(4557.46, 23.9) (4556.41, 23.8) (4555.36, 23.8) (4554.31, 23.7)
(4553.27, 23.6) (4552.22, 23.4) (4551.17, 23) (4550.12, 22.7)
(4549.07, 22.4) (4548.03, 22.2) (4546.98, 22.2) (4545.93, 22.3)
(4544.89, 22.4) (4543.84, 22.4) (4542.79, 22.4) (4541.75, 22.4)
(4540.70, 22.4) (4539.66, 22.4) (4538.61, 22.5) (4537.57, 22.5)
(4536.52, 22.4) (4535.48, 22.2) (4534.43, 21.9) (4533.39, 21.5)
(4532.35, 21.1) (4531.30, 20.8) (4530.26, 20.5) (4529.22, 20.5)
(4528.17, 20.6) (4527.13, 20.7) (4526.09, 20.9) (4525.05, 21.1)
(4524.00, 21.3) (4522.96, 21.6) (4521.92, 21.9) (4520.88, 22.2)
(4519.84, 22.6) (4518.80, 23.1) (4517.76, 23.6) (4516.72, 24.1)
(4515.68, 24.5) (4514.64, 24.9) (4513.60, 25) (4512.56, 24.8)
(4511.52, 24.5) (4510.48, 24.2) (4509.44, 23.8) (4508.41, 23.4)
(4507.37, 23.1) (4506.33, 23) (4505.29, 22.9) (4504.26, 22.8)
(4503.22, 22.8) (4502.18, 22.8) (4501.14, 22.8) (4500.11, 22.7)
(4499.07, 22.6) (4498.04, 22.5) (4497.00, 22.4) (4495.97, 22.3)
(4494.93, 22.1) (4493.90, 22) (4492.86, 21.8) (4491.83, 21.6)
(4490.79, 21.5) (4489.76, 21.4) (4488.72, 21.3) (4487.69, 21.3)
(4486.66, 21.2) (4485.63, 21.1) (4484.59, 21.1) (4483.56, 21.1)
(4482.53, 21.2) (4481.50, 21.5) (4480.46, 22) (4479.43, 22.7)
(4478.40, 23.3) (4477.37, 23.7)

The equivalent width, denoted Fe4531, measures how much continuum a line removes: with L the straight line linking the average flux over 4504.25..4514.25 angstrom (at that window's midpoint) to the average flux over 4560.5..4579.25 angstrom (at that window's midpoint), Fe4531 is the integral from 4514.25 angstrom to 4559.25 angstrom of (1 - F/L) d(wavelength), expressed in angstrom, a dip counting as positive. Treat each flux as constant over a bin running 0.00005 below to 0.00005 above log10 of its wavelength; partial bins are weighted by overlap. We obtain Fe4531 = 1.5 angstrom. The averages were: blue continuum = 23.8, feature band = 22.4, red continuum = 22.5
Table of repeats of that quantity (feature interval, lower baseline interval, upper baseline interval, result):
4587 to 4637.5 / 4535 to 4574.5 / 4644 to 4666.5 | -1.88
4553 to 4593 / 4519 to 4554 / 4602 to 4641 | 1.69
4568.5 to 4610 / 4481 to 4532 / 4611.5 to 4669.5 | 2.20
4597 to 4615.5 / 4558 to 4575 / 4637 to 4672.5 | -0.84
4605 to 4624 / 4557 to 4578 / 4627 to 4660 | -1.00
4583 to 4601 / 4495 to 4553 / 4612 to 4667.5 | 1.22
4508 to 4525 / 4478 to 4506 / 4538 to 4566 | -0.70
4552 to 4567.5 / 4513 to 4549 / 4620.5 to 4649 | -0.67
